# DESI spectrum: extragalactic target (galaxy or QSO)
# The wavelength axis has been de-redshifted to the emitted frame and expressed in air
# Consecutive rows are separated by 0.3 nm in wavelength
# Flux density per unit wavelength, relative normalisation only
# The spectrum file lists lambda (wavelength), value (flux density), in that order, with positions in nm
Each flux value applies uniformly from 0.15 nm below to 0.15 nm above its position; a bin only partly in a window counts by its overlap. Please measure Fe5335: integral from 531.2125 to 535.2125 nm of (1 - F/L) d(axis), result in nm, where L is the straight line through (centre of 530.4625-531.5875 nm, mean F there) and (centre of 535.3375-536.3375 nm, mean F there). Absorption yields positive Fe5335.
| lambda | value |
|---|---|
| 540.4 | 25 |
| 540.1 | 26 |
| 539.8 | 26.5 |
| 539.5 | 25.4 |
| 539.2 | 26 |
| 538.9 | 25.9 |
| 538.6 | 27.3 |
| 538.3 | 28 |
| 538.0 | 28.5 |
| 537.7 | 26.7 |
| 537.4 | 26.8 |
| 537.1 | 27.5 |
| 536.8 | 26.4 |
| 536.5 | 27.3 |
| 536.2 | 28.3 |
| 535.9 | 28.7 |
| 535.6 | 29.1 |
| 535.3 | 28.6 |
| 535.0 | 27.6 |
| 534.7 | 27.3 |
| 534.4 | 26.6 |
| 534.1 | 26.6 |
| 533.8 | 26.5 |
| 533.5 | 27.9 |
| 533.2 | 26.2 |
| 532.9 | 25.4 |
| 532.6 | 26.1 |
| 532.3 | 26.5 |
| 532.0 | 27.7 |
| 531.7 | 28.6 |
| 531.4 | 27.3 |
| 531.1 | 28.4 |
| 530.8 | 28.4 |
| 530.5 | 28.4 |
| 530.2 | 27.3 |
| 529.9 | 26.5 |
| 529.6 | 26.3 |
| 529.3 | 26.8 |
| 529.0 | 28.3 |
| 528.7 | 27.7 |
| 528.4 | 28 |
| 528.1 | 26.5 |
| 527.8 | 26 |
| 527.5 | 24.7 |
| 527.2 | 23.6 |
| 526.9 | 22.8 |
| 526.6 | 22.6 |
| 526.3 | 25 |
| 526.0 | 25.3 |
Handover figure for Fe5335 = 0.196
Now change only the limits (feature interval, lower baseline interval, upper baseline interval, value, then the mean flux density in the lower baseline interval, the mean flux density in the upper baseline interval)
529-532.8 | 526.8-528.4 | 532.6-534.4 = -0.220 nm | 25.1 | 26.5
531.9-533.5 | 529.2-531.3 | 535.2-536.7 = 0.078 nm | 27.5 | 28.3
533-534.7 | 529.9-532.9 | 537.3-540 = 0.029 nm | 27.5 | 26.8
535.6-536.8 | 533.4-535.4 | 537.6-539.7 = -0.042 nm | 27.3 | 26.8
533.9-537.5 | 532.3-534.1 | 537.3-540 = -0.131 nm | 26.4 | 26.8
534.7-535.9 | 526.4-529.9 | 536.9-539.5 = -0.076 nm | 25.8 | 27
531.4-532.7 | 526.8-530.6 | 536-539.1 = -0.027 nm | 26.4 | 27.3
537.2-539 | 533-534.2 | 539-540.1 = -0.075 nm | 26.7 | 26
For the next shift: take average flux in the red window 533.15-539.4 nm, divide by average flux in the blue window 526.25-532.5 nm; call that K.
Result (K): 1.03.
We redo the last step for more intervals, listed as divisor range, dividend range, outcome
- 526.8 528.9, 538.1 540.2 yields 1.03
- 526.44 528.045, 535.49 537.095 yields 1.16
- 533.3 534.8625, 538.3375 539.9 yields 0.98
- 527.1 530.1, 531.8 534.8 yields 1.01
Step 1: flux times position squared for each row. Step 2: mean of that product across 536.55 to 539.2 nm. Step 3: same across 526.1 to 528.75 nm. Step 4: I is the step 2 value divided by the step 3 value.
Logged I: 1.12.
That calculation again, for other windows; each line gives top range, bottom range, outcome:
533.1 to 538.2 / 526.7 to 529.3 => 1.09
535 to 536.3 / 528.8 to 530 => 1.08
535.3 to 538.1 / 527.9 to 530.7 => 1.04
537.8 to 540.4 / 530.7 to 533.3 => 1.01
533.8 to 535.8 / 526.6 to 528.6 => 1.13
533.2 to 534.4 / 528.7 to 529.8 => 1.00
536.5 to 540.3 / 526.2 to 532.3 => 1.04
